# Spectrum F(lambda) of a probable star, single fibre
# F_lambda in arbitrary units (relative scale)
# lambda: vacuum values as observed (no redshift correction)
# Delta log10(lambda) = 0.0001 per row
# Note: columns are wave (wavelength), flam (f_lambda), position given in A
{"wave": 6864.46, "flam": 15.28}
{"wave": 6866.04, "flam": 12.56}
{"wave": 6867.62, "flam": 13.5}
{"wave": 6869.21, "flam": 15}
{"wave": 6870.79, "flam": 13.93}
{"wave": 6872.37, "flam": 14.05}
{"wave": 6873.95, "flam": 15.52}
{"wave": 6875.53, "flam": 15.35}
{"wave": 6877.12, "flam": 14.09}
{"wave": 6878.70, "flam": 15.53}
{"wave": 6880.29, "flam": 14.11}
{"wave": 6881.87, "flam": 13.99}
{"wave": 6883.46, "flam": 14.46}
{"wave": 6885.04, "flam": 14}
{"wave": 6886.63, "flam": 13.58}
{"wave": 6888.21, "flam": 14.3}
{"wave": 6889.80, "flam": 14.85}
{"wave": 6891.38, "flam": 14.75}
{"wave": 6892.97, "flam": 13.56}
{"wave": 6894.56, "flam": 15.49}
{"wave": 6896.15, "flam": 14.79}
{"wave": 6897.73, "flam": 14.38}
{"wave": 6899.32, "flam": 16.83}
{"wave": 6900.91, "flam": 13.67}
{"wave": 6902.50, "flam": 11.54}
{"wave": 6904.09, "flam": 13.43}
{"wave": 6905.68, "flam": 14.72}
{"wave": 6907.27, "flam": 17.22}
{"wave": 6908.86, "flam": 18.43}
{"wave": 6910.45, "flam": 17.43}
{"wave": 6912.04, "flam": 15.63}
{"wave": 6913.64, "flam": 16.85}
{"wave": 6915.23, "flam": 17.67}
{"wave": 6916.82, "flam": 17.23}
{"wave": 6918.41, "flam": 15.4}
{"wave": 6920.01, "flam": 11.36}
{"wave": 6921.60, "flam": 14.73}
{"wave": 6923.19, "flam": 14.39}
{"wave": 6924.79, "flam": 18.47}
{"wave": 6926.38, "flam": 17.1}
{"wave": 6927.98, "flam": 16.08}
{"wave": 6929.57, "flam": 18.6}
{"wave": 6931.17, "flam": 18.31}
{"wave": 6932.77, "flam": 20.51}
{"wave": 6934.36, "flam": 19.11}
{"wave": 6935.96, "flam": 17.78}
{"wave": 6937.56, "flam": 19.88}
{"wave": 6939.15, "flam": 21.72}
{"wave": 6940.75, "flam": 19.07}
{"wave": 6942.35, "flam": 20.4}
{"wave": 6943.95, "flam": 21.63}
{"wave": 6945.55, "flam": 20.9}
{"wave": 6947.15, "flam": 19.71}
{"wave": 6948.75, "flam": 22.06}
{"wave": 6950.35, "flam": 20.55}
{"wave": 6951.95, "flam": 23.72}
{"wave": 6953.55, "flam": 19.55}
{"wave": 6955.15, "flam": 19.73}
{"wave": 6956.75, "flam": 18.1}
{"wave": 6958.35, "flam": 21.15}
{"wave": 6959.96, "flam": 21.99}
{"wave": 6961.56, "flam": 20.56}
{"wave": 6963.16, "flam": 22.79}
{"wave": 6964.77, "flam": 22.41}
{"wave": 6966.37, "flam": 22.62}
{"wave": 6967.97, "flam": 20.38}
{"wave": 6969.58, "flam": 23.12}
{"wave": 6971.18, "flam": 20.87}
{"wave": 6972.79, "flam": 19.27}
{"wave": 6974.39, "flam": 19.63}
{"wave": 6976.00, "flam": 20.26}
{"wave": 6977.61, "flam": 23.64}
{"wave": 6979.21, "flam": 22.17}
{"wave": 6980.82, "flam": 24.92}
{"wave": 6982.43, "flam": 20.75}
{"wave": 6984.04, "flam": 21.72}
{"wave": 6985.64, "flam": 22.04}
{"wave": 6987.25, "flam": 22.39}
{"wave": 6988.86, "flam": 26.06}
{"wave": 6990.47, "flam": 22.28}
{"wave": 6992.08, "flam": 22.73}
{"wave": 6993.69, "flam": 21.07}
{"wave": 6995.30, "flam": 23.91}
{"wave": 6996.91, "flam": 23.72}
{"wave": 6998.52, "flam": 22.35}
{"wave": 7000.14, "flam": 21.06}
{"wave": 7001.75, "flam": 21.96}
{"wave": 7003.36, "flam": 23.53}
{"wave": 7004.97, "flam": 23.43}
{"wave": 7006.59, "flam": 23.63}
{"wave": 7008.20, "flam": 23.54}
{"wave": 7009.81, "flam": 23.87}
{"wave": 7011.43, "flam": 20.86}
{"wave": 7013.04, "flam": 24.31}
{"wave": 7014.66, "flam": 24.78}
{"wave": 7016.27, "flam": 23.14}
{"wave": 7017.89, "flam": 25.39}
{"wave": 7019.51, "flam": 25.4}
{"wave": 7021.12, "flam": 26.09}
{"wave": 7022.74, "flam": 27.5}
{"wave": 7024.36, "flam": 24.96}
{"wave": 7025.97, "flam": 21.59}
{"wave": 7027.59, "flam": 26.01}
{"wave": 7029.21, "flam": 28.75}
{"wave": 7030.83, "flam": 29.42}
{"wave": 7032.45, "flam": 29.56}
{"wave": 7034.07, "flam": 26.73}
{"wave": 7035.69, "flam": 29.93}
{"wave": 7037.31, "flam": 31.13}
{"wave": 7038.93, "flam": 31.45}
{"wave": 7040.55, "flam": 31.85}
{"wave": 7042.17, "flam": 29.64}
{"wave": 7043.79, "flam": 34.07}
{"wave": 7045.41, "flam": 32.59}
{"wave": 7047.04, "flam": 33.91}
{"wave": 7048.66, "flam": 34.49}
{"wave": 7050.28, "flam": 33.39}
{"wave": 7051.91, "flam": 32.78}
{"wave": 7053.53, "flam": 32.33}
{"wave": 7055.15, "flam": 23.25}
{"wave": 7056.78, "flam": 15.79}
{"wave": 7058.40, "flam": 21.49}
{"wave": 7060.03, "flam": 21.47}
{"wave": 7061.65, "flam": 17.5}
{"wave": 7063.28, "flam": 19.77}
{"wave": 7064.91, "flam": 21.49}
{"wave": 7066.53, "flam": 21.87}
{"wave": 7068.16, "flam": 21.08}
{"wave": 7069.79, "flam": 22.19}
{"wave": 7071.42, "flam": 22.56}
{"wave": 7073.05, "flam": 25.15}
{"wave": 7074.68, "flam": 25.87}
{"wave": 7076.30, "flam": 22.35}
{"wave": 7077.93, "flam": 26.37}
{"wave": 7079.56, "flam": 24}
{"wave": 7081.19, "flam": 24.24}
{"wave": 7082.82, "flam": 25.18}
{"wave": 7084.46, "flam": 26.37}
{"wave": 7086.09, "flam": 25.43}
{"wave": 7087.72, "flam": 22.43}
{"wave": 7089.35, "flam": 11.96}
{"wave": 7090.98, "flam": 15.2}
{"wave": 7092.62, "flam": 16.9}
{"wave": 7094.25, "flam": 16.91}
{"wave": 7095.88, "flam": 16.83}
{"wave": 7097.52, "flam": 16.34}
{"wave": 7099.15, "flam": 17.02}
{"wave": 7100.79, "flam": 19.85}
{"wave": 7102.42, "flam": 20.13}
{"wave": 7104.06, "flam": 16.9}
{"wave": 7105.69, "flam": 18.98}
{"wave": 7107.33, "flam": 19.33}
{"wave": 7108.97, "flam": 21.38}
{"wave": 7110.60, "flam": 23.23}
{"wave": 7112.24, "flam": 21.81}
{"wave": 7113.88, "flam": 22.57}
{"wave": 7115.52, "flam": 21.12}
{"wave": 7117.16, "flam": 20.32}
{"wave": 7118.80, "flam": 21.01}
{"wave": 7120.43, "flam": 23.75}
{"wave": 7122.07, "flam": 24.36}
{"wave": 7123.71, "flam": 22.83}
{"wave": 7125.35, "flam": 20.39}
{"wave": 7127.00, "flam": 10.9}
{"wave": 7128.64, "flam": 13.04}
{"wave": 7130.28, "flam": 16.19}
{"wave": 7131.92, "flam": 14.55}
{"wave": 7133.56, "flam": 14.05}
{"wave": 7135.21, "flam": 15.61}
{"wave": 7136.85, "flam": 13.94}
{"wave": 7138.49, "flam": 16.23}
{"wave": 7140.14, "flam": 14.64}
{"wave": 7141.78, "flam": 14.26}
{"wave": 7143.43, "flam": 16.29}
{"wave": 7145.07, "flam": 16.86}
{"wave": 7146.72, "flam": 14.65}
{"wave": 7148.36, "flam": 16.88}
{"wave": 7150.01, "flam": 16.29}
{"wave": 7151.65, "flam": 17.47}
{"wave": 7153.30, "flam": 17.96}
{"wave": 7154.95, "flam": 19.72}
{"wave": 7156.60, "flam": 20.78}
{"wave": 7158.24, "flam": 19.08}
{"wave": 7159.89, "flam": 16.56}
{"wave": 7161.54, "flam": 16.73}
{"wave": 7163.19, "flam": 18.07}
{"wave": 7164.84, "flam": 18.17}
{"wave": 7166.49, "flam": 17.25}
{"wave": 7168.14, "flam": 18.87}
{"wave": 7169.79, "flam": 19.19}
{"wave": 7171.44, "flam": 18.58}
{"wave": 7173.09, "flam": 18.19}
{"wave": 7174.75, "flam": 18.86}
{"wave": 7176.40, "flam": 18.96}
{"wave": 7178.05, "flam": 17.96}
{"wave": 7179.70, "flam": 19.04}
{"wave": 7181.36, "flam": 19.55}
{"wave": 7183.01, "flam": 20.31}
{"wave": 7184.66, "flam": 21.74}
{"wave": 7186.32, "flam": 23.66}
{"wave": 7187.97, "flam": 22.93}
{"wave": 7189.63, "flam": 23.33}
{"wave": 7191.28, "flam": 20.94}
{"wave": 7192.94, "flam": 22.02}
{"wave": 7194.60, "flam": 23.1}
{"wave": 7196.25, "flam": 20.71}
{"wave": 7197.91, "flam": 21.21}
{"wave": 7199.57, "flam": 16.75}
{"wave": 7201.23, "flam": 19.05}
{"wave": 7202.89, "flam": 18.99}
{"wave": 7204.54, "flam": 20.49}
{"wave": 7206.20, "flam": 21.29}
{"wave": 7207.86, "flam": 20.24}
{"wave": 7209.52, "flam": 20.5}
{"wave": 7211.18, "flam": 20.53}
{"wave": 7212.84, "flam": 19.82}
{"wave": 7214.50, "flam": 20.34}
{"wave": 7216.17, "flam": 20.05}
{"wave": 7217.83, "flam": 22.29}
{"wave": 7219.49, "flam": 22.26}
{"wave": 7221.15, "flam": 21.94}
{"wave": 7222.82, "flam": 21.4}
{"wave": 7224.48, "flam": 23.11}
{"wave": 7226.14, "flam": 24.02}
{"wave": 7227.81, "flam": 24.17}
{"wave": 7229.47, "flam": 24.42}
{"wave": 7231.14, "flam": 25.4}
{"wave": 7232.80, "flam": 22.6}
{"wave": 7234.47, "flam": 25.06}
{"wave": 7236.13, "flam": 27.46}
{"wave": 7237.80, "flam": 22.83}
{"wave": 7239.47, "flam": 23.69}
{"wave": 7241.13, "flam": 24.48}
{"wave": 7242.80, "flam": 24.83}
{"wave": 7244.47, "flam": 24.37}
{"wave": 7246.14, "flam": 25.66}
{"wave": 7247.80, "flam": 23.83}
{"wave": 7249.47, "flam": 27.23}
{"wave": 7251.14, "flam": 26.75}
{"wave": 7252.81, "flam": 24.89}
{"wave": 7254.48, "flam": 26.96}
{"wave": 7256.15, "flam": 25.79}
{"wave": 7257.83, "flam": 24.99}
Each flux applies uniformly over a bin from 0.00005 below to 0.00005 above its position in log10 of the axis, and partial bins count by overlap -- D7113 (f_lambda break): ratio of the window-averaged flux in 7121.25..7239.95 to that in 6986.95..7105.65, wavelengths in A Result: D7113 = 0.8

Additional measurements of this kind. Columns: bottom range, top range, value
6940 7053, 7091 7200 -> 0.77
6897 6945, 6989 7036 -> 1.44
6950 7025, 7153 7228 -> 0.90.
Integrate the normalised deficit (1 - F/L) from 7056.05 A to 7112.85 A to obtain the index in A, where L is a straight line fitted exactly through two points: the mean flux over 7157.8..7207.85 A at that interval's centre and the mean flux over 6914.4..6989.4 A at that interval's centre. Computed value -2.5 A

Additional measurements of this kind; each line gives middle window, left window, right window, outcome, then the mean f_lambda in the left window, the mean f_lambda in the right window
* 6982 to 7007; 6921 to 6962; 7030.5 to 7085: 0.0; 19.5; 26.5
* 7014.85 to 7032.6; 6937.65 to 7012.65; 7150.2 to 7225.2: -3.8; 21.8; 20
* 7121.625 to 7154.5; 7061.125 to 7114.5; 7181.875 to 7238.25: 7.7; 20.9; 21.9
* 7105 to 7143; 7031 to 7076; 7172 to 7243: 9.4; 26.8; 21.6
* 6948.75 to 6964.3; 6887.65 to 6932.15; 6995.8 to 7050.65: -0.6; 15.6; 26.8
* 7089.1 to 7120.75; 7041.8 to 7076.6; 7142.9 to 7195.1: 5.1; 25.7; 19.1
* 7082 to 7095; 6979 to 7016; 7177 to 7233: 1.3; 22.9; 21.3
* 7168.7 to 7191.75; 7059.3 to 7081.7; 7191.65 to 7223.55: 0.9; 22.6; 20.7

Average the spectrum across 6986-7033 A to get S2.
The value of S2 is 24.2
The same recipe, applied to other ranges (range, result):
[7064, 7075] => 22.7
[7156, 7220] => 19.9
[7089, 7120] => 19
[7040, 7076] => 26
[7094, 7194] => 18.6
